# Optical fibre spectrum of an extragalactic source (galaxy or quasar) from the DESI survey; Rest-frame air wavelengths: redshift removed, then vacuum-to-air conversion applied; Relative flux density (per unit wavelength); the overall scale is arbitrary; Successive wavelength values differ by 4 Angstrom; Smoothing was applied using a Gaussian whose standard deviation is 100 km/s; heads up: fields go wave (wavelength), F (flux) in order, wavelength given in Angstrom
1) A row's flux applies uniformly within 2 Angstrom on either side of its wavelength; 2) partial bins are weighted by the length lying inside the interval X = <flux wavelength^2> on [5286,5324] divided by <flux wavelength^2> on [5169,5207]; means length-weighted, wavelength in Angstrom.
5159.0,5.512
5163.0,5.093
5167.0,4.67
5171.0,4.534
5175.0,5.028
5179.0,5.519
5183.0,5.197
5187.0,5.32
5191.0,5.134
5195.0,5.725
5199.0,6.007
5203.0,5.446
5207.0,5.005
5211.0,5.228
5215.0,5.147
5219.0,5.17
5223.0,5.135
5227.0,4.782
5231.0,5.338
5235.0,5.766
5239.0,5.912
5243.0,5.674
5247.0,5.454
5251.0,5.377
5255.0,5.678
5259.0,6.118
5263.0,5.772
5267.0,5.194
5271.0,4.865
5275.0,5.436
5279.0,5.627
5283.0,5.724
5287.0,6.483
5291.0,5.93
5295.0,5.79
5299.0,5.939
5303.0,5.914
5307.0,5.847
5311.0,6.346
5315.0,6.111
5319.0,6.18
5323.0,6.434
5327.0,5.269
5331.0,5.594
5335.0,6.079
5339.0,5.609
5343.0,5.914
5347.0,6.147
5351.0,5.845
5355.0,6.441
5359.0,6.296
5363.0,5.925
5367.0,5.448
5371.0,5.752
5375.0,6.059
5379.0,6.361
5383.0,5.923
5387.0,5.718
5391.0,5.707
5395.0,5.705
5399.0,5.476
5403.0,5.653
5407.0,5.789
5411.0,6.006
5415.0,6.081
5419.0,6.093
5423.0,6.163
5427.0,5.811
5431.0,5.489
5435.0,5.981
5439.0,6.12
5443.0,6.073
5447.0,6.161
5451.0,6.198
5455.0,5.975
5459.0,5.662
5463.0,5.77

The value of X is 1.20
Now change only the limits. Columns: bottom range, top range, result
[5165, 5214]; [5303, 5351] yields 1.20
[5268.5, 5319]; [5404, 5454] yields 1.08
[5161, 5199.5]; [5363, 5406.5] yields 1.20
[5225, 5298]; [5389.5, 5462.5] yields 1.12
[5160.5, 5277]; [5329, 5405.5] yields 1.16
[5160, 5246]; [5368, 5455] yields 1.21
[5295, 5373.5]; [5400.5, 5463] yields 1.04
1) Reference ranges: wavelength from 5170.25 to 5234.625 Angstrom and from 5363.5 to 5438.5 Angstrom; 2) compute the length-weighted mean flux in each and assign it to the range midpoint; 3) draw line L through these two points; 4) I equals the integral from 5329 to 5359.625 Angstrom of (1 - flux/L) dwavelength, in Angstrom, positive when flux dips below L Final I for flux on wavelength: -1.58 Angstrom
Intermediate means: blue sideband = 5.26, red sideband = 5.85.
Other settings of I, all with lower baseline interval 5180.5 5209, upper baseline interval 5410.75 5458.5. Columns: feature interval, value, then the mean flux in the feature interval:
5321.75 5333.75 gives -0.01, 5.74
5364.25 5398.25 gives 0.27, 5.82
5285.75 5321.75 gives -2.42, 6.06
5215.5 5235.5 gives 1.06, 5.19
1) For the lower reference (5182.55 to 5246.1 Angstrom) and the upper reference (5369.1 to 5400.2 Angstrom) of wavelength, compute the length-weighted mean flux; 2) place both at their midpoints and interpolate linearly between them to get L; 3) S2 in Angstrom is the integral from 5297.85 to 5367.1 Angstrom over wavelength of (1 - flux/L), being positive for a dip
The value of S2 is -3.3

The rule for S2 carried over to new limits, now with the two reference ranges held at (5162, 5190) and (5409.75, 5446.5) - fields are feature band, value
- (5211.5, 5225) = 0.1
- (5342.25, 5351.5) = -0.5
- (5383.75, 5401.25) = 0.5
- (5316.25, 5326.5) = -1.0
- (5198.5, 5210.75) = -0.5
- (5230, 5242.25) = -1.0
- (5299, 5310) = -0.8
